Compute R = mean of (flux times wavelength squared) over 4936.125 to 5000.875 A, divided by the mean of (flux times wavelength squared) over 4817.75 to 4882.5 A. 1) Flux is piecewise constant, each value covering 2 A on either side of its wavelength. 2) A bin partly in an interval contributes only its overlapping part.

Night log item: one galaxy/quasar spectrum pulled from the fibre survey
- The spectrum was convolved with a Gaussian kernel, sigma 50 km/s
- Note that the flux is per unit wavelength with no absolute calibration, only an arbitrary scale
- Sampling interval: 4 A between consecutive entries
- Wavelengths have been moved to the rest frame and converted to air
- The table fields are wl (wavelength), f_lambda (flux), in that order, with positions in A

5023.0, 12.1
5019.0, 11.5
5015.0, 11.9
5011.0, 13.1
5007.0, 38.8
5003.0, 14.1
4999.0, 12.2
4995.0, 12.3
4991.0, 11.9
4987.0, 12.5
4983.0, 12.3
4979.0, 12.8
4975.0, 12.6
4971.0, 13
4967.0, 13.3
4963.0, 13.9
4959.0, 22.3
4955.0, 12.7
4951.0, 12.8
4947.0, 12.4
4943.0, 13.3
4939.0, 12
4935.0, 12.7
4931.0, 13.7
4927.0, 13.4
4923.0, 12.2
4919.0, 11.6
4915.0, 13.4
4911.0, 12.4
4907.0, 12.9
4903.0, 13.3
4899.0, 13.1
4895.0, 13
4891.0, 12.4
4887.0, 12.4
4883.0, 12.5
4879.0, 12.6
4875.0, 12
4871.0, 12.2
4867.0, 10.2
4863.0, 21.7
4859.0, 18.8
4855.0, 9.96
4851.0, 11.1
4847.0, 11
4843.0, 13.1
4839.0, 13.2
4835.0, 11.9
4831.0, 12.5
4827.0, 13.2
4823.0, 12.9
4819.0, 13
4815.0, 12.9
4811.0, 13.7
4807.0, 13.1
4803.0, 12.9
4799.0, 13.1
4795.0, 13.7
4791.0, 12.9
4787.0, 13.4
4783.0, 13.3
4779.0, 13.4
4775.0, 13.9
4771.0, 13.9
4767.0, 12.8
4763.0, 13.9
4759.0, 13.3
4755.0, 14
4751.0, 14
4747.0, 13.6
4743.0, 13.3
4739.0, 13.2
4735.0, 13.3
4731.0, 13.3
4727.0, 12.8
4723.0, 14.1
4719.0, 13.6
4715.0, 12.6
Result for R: 1.06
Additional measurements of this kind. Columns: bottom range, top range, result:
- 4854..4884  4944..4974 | 1.06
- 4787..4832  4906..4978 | 1.08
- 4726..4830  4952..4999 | 1.10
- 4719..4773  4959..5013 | 1.24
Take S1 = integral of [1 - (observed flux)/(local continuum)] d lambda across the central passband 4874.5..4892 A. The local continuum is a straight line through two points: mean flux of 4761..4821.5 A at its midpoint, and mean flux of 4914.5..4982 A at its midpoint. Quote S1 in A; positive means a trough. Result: 1.3 A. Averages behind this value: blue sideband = 13.3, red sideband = 13.4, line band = 12.4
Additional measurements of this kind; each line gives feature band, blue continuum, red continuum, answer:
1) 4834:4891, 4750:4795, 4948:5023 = 3.8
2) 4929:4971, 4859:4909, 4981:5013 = 2.9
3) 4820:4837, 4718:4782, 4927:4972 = 1.2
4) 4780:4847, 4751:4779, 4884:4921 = 1.6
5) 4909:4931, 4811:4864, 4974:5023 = 2.0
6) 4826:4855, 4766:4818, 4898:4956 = 2.3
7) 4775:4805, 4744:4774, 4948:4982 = 0.9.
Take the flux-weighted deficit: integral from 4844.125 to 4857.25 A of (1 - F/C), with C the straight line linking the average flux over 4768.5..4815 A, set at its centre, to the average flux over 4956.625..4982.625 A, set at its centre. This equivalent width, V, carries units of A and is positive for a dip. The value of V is 2.6 A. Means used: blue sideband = 13.4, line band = 11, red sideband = 14.5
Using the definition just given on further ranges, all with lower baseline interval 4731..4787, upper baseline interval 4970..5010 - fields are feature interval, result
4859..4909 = 3.6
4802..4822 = 1.1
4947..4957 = 1.5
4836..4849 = 1.6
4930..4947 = 2.3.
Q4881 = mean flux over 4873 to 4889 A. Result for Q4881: 12.4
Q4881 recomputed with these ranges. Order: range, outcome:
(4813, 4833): 12.9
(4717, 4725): 13.8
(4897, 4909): 13.1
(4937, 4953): 12.6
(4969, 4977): 12.8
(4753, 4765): 13.7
